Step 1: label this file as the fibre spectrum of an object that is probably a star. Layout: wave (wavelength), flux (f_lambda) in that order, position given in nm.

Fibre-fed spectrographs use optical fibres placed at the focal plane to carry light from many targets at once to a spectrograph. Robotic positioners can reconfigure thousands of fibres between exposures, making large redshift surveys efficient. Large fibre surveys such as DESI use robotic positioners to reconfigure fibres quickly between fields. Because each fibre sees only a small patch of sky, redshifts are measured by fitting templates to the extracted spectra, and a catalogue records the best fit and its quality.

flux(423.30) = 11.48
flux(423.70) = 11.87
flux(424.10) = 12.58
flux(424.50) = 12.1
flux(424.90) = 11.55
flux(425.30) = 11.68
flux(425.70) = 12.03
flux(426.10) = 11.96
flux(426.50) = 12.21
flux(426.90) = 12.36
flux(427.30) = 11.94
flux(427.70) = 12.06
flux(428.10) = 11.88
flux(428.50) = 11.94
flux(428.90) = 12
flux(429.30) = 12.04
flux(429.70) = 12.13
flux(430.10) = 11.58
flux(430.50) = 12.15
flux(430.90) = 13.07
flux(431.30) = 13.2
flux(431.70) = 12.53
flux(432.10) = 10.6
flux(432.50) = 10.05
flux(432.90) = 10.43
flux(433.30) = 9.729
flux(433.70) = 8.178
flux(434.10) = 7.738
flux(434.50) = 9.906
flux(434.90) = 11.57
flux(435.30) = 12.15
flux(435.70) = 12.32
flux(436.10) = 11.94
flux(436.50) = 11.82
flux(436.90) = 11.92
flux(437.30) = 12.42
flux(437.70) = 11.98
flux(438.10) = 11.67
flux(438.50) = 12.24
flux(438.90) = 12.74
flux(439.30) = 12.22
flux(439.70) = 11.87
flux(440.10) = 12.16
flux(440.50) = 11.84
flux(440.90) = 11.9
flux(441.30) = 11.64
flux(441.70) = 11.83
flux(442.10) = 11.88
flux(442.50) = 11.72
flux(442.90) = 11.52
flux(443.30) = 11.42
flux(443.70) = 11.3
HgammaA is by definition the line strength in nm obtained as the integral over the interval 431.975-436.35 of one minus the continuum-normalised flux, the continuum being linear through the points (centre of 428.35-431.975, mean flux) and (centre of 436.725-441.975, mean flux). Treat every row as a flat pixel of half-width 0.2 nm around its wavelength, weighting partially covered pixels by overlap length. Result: 0.62 nm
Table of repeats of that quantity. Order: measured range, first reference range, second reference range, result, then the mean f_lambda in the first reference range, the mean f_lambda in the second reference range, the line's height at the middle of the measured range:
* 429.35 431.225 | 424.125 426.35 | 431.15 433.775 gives -0.20 nm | 11.9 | 10.7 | 11.1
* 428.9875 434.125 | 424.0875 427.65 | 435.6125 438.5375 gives 0.36 nm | 12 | 12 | 12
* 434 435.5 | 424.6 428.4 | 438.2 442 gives 0.19 nm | 12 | 12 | 12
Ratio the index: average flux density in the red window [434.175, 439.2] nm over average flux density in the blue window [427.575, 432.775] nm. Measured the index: 0.99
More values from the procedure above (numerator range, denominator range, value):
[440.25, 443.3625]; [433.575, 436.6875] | 1.09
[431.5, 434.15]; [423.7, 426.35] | 0.84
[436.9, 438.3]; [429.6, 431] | 0.99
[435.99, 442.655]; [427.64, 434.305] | 1.07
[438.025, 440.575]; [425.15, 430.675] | 1.01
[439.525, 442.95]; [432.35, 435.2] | 1.21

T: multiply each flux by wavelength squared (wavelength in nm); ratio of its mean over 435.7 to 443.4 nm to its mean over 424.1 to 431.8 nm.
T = 1.0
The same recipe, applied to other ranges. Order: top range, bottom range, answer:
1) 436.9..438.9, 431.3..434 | 1.20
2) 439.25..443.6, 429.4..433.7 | 1.08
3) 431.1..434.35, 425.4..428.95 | 0.88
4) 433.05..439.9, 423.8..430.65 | 0.98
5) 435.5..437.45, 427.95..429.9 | 1.04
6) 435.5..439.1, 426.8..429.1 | 1.05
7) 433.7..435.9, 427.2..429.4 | 0.90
